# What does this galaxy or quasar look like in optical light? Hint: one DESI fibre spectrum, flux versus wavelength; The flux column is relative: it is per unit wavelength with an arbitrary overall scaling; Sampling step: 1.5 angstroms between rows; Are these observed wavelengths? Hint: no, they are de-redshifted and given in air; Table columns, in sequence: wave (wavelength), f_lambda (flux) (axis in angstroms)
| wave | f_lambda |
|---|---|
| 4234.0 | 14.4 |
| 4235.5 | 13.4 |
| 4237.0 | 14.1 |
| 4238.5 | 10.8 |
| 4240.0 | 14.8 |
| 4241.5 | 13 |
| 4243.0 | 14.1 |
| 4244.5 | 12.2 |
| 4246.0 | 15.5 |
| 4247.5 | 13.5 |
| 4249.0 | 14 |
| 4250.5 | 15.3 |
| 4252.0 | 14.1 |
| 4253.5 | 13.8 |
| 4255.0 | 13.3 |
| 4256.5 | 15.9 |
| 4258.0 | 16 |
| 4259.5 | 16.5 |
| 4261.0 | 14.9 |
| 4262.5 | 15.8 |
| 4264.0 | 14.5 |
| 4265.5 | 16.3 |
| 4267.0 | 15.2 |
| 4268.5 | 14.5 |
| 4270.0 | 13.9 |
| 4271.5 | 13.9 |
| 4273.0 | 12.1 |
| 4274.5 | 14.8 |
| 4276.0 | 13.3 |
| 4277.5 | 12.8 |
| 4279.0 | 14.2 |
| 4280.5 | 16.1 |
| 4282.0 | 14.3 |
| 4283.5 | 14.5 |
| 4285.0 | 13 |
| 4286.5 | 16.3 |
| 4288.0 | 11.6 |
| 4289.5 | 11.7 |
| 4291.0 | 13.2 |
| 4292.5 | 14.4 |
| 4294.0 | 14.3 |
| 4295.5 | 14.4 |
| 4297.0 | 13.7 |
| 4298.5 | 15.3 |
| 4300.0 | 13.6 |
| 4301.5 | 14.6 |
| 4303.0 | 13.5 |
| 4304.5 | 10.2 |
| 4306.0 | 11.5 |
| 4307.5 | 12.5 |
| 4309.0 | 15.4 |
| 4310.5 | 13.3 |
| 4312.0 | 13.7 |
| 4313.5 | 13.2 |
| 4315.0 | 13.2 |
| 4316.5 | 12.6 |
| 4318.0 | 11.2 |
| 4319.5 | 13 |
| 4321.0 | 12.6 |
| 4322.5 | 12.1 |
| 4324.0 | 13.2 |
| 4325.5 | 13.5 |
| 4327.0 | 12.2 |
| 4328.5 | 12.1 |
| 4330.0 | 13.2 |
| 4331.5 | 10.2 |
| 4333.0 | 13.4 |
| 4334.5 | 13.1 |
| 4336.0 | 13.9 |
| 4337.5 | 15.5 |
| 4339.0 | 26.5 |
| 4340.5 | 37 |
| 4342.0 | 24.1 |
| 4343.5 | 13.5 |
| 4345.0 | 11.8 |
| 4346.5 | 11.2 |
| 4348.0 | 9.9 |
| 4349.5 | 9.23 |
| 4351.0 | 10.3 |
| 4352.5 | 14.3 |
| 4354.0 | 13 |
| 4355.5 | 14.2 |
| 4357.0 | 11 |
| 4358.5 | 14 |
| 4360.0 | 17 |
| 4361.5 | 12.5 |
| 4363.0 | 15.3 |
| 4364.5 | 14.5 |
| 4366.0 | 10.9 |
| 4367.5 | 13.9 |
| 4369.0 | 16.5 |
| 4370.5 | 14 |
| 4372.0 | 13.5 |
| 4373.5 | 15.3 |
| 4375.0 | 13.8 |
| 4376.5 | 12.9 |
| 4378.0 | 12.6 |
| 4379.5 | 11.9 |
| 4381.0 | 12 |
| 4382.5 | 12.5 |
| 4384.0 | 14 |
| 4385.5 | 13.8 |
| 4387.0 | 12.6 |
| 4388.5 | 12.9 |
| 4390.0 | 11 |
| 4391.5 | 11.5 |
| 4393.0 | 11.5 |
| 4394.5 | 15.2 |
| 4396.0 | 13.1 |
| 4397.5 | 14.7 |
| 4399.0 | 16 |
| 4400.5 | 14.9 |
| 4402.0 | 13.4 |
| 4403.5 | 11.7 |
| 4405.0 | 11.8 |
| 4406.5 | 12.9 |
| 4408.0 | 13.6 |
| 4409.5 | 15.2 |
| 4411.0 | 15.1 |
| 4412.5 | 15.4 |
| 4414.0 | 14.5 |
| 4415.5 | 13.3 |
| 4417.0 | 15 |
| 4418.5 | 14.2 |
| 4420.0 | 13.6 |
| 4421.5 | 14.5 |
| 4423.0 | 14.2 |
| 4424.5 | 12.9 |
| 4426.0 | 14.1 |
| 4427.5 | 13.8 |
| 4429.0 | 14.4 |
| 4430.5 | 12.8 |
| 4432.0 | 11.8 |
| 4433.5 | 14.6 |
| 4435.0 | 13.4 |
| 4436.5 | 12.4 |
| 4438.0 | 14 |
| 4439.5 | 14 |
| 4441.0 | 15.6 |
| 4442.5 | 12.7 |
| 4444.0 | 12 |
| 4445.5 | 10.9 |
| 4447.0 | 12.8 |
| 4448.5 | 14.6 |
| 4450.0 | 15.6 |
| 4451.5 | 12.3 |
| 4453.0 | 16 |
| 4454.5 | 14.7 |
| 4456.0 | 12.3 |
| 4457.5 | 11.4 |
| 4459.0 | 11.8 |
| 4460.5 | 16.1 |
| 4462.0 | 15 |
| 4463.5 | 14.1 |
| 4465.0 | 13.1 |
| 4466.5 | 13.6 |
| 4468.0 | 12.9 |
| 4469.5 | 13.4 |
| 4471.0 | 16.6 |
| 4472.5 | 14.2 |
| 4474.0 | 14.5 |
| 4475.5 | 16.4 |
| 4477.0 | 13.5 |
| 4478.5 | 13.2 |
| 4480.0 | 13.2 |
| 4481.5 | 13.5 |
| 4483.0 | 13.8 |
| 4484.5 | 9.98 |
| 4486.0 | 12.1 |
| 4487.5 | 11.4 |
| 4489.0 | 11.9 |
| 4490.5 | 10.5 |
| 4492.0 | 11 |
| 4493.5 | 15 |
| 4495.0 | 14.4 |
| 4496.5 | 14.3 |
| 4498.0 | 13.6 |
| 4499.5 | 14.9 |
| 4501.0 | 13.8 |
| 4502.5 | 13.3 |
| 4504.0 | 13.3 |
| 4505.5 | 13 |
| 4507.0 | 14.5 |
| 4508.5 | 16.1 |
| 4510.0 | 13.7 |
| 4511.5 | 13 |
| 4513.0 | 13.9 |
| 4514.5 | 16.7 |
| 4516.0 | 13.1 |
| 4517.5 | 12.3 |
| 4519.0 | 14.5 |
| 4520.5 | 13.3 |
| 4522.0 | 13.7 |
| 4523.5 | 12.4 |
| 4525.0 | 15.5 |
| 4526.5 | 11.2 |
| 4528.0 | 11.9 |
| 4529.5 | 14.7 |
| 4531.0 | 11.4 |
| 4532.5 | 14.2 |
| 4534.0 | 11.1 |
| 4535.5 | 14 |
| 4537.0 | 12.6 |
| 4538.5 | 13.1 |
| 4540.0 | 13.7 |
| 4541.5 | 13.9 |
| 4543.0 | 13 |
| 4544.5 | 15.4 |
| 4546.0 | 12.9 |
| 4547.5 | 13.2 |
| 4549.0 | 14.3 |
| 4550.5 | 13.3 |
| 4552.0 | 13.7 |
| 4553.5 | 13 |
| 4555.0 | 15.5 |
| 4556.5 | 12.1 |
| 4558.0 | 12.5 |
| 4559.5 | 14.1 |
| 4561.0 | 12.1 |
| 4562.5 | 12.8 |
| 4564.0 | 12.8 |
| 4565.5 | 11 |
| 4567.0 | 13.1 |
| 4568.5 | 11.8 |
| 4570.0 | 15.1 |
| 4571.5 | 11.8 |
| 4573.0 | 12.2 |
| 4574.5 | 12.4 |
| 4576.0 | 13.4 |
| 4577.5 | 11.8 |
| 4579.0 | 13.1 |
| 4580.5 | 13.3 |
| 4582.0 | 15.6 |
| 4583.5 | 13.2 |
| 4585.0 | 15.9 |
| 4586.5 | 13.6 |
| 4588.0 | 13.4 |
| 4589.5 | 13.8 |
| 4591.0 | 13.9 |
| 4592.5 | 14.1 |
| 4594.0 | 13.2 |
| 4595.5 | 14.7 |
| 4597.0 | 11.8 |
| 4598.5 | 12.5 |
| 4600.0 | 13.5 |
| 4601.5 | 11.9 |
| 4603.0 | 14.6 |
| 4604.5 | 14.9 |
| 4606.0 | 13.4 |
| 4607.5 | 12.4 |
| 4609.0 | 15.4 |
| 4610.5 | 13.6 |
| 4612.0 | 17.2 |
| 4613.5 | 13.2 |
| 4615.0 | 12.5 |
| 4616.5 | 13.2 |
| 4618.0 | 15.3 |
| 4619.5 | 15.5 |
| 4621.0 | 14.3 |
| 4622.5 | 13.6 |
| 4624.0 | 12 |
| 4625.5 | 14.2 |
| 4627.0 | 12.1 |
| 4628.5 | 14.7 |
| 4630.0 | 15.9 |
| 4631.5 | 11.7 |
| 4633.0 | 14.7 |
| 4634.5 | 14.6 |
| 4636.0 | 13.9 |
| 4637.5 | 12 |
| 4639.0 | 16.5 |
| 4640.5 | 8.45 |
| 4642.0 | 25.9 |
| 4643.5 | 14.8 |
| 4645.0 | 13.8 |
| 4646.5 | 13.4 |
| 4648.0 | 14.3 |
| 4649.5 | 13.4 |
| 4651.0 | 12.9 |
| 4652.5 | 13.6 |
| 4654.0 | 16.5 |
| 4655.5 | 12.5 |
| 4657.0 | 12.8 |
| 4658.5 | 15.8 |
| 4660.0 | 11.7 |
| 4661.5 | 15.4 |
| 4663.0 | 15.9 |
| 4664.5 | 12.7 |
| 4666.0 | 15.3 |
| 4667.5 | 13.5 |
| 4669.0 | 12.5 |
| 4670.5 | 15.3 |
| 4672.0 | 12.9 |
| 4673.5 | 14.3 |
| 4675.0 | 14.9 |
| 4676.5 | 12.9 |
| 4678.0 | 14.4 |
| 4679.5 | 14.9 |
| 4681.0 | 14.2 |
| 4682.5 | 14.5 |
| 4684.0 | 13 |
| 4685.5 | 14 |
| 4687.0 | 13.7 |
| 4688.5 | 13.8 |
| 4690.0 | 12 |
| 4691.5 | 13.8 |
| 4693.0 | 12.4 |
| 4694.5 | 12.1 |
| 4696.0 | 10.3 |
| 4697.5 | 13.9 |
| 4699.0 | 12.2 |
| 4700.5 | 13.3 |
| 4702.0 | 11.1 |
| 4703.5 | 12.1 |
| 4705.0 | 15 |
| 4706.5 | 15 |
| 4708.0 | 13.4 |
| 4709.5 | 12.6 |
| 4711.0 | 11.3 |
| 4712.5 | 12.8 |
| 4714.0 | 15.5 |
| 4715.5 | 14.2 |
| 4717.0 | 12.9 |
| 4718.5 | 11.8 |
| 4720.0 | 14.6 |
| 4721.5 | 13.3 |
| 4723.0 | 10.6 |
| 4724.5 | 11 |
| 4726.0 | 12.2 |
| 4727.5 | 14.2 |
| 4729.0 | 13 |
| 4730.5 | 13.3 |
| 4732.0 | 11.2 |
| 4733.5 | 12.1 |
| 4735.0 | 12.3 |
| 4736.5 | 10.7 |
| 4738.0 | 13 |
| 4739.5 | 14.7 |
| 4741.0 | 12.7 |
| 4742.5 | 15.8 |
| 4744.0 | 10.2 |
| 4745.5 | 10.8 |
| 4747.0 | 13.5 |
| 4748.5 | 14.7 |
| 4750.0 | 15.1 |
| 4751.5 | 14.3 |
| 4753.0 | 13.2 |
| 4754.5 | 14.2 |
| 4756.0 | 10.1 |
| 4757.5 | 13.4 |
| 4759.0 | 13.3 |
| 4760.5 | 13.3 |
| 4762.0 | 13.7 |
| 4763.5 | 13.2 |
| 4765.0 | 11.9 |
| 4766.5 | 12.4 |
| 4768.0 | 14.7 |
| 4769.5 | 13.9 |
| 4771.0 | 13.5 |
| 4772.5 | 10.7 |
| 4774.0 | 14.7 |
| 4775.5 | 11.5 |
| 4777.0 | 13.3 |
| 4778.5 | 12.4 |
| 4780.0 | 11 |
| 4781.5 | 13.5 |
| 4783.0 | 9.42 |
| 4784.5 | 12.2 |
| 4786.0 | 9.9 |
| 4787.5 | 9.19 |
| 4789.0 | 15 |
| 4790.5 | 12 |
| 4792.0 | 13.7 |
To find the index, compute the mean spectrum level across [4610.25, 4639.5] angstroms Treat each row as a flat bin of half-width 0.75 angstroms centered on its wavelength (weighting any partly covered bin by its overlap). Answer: 14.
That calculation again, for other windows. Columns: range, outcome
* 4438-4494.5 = 13.4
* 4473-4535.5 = 13.4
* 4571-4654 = 13.9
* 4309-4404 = 13.8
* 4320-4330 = 12.7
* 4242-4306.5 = 14.1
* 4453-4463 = 13.7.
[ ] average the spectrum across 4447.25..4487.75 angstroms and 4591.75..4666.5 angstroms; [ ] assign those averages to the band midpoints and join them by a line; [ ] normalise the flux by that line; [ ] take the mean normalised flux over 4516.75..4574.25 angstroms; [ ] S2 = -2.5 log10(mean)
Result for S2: 0.06 mag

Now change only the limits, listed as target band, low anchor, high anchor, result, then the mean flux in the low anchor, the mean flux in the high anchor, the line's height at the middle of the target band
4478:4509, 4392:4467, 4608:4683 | 0.06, 13.7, 14.2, 13.9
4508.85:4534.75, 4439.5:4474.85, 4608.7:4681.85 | 0.04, 13.8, 14.2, 13.9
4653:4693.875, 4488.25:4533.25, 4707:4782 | -0.06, 13.5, 12.9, 13.1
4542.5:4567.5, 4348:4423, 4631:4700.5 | 0.04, 13.5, 13.9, 13.7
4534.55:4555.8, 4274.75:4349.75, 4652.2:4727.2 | 0.00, 14.1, 13.4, 13.7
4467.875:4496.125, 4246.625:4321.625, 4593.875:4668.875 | 0.06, 13.9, 14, 14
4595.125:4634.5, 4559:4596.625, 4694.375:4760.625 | -0.05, 13.3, 12.9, 13.2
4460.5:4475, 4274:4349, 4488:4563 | -0.05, 14.1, 13.4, 13.6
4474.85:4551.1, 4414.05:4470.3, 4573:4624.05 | 0.02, 13.6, 13.7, 13.7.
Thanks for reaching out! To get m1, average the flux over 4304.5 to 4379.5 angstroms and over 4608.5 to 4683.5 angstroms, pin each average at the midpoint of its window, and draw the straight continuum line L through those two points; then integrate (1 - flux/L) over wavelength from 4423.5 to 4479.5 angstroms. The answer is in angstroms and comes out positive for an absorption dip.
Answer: 1.3 angstroms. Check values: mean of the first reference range 14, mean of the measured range 13.7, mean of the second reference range 14.2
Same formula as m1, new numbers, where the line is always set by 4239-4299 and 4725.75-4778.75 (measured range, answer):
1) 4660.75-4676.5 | -1.2 angstroms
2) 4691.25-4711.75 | 0.6 angstroms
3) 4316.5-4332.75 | 2.0 angstroms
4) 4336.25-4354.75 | -2.9 angstroms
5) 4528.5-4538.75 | 0.4 angstroms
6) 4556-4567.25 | 0.8 angstroms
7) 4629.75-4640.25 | -0.4 angstroms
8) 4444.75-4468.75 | 0.3 angstroms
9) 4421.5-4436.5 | 0.3 angstroms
